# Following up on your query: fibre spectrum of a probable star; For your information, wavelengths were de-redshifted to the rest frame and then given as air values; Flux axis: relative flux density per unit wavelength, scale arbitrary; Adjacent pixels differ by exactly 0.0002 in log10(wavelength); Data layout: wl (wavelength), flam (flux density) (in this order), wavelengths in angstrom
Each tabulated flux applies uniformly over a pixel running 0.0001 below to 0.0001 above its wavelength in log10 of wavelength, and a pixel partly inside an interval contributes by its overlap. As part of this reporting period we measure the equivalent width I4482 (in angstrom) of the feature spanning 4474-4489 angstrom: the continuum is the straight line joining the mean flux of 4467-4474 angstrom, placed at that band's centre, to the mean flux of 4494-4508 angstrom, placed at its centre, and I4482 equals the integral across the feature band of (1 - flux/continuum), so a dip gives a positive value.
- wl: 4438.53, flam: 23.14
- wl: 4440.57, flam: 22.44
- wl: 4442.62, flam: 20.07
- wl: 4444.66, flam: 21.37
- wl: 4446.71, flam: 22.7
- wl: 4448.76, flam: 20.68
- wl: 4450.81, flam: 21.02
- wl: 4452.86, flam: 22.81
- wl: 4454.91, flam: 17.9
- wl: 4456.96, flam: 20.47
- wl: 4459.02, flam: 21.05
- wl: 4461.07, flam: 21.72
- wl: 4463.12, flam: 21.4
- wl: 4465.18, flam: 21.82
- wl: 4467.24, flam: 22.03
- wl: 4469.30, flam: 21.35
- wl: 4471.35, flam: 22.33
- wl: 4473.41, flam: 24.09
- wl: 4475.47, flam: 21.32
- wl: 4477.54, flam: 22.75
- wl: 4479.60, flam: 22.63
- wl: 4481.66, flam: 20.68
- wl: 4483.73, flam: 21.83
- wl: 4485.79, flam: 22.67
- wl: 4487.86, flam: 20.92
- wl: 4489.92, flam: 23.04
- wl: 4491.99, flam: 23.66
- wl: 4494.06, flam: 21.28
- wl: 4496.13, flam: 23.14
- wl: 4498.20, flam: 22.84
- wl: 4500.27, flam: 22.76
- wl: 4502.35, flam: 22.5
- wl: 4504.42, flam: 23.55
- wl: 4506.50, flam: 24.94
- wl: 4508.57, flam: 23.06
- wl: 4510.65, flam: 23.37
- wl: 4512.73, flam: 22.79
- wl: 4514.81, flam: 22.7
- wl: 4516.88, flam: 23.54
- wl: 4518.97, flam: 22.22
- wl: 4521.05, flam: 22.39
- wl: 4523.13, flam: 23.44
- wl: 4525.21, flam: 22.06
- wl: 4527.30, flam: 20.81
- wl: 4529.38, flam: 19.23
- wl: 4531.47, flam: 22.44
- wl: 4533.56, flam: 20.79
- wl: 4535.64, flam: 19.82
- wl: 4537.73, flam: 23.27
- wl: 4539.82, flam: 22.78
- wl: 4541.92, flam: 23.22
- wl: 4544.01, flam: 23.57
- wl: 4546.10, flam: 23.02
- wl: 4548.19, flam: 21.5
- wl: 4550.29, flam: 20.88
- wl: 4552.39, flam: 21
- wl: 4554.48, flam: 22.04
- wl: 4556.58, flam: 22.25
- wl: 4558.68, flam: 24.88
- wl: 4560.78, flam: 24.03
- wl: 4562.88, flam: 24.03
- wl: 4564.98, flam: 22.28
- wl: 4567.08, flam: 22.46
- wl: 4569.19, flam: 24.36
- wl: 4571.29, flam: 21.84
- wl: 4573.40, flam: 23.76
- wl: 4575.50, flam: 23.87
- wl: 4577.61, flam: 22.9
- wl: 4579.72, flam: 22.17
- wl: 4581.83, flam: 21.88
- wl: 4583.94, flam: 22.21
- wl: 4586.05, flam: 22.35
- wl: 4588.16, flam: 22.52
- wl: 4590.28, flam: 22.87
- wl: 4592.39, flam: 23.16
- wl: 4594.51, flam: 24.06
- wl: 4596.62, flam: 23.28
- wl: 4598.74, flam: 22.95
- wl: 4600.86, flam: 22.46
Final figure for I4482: 0.5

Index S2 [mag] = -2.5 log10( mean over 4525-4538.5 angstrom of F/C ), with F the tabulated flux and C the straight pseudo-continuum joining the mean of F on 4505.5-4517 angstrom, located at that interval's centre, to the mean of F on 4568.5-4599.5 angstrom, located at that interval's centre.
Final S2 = 0.11 mag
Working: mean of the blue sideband 23.4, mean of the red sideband 22.9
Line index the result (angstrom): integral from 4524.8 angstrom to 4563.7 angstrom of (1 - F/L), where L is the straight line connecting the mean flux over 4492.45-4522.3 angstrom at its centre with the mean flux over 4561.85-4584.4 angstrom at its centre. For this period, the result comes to 1.26 angstrom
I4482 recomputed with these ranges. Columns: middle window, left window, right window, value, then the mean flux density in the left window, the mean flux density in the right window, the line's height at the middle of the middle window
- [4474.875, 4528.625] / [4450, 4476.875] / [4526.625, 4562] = -1.9 angstrom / 21.5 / 22.1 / 21.8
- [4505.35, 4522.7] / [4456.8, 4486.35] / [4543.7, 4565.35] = -0.7 angstrom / 21.9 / 22.7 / 22.3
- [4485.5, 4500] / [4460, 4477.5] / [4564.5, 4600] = -0.2 angstrom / 22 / 22.9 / 22.2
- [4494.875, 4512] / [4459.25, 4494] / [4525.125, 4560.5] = -0.9 angstrom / 22.1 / 22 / 22.1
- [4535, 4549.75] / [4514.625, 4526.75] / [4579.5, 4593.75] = 0.1 angstrom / 22.7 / 22.5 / 22.6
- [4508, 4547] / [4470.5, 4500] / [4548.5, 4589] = 0.4 angstrom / 22.4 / 22.7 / 22.5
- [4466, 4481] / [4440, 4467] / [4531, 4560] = -0.6 angstrom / 21.2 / 22.3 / 21.4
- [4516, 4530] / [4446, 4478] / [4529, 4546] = 0.0 angstrom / 21.6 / 22.1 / 22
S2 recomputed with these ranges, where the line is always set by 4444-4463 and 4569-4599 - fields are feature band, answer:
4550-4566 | -0.01 mag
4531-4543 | 0.01 mag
